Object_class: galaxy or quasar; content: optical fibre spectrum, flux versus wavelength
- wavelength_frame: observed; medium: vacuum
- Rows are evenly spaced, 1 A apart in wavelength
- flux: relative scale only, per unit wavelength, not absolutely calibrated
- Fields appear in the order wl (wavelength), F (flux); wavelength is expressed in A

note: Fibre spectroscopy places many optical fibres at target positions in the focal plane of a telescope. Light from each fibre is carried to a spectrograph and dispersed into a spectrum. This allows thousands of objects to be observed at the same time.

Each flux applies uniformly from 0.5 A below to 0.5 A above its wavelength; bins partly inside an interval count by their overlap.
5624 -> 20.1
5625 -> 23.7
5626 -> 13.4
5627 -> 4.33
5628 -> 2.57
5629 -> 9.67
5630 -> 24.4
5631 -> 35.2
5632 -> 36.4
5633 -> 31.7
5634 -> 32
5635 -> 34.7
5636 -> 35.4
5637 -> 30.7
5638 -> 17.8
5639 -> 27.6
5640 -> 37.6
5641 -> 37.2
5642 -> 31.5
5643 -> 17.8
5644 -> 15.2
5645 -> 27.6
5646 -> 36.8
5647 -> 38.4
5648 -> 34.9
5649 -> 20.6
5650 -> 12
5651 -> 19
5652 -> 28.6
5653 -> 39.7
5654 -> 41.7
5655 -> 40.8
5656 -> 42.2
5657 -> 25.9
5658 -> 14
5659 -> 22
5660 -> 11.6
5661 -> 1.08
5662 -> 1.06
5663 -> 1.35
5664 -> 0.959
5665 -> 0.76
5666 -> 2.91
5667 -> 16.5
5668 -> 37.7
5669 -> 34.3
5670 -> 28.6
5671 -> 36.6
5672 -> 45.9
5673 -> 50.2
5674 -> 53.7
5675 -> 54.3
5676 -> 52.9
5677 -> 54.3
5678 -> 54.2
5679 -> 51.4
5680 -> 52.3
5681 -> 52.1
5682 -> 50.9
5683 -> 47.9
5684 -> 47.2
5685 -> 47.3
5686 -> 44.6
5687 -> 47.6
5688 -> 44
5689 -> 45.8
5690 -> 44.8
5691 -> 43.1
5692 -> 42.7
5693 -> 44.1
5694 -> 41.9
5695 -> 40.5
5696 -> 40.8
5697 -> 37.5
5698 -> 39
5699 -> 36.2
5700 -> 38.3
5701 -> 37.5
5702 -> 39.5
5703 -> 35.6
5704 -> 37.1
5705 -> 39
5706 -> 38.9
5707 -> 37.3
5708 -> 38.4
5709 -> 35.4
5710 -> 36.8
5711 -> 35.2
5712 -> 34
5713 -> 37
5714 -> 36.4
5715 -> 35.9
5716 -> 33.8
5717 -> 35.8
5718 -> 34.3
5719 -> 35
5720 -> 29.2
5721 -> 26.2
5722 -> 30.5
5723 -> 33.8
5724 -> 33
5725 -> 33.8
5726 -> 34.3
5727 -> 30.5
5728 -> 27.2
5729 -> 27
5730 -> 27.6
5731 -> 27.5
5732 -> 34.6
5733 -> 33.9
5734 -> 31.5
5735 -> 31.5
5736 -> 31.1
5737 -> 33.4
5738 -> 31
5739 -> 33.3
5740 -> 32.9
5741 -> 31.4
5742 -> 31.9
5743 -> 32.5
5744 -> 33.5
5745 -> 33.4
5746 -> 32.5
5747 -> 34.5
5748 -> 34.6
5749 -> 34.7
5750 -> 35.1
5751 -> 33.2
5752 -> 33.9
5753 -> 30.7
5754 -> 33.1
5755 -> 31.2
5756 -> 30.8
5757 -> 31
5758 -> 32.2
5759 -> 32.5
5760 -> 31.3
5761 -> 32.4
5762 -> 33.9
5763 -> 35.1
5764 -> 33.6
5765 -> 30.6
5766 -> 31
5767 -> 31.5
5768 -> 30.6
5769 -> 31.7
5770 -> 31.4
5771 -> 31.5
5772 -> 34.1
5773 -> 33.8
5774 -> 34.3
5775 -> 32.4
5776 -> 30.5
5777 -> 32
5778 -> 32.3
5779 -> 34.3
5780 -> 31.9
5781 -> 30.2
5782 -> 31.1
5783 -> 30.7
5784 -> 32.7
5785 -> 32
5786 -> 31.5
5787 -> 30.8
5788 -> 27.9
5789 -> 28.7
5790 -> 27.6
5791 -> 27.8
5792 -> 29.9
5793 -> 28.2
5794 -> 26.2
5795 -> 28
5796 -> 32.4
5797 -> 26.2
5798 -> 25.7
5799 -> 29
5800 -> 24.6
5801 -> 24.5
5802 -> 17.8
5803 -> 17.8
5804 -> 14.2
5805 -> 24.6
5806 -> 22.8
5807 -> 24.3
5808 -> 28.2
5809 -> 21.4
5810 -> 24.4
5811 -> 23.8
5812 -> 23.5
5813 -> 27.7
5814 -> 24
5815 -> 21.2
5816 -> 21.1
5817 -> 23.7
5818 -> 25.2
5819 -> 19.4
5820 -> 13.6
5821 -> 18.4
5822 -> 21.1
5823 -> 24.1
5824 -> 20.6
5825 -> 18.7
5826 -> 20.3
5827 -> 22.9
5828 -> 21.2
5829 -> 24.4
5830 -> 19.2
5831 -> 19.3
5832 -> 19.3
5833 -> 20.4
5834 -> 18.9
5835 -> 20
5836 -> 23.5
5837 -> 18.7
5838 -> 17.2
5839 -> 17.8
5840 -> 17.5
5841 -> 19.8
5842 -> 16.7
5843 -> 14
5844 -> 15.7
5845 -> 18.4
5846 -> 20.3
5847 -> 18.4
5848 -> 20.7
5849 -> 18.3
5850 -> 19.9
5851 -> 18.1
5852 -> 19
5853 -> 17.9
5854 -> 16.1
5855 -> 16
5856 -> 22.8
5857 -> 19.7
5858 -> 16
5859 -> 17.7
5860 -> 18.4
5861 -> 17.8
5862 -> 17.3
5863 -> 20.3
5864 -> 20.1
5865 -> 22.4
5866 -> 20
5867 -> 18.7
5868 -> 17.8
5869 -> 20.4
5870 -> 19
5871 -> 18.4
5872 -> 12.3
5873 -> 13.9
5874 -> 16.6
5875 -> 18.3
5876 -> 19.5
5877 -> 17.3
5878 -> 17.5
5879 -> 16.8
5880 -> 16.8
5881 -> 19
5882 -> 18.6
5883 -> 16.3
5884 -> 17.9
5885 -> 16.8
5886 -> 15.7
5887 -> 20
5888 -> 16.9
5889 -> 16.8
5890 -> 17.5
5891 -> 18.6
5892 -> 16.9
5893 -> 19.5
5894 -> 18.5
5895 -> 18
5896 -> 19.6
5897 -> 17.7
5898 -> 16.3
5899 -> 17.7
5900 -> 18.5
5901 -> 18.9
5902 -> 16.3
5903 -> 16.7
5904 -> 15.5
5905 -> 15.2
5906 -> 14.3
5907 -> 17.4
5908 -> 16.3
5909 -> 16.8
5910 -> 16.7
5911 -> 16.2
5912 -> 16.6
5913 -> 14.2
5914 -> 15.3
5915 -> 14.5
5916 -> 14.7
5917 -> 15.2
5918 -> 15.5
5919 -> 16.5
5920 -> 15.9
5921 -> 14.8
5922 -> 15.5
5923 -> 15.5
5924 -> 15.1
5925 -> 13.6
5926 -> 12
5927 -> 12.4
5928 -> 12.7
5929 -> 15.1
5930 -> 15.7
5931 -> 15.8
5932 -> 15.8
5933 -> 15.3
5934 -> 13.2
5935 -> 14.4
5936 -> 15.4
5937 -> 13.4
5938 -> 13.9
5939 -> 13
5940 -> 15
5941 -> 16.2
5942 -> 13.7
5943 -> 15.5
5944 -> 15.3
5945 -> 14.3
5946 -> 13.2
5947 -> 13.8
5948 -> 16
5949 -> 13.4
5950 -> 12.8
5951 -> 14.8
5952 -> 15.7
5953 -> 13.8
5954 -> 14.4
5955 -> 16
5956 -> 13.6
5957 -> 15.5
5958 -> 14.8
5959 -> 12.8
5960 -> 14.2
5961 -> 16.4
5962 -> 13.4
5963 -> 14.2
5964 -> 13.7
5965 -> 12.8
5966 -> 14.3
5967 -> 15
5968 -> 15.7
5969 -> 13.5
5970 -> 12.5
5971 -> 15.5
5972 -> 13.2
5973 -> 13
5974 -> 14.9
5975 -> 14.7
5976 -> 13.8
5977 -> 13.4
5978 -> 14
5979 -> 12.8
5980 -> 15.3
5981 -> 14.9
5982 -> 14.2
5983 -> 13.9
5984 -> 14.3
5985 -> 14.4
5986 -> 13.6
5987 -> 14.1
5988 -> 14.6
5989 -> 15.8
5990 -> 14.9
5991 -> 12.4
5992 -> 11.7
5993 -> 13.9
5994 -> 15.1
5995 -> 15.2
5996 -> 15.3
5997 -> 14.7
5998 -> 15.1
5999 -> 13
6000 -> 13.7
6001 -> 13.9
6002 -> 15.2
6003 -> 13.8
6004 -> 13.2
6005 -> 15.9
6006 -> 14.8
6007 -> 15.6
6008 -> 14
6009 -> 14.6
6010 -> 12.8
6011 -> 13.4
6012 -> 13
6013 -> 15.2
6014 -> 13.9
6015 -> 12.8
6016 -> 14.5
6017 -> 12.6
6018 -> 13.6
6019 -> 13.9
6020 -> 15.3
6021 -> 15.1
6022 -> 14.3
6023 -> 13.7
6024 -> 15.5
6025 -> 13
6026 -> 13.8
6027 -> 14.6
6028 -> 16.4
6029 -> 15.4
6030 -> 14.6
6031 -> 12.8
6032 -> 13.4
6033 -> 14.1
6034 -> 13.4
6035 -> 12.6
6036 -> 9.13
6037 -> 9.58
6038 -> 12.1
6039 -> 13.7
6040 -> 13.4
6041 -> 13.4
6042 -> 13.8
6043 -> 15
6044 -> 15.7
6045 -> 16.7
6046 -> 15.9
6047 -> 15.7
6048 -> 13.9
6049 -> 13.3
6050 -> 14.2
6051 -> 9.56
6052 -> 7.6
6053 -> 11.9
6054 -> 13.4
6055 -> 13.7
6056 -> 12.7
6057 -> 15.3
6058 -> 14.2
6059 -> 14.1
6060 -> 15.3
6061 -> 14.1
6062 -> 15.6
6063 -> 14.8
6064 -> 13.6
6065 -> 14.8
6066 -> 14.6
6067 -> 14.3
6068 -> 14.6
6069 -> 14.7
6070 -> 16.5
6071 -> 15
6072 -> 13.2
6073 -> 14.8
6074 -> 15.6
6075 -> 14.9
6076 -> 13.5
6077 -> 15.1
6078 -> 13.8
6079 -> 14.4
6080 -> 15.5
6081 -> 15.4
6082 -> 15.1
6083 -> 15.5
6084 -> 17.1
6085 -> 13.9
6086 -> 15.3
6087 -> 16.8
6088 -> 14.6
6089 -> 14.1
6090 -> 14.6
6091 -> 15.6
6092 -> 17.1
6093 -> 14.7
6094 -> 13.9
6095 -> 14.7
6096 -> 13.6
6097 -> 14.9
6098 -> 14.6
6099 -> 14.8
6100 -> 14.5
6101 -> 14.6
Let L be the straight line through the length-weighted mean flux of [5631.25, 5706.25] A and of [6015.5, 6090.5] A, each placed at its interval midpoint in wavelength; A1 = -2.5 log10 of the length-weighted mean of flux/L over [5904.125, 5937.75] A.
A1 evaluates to 0.366 mag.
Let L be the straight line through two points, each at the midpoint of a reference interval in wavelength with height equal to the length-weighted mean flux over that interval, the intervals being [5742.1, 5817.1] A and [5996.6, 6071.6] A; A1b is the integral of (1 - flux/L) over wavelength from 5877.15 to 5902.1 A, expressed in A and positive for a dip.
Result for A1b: 5.5 A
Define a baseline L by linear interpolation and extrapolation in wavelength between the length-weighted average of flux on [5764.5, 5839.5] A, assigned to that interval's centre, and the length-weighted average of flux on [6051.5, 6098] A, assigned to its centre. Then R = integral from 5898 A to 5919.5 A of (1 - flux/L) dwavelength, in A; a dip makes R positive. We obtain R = 5.2 A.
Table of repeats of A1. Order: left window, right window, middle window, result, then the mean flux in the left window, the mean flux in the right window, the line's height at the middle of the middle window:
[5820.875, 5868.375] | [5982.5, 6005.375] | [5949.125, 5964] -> 0.08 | 19.2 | 14.2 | 15.5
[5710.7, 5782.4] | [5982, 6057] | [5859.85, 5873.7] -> 0.31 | 32.4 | 13.9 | 24.3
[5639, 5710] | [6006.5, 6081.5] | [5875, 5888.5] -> 0.29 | 34.8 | 14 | 23.1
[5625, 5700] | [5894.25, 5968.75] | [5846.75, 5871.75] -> 0.05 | 32.4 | 15.1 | 19.8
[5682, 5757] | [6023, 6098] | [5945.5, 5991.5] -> 0.37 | 35.8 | 14.2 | 20.1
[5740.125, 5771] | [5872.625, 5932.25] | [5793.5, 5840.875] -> 0.17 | 32.5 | 16.4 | 25.8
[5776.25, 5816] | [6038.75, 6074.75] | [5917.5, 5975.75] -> 0.33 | 26.9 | 14.1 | 19.5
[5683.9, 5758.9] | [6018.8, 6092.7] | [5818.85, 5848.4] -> 0.41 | 35.4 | 14.2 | 28.3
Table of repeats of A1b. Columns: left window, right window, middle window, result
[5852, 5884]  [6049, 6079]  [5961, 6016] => 4.9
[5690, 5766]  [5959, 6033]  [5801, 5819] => 3.5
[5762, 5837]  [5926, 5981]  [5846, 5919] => 8.1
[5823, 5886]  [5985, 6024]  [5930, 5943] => 1.2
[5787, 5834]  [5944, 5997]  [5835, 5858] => 3.1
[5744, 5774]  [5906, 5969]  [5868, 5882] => 2.4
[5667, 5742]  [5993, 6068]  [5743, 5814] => 7.0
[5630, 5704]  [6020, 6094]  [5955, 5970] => 3.8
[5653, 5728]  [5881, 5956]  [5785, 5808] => 0.3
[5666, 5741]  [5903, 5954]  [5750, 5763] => 0.1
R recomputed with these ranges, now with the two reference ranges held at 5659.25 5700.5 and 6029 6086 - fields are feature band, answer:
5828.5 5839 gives 2.9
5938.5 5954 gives 4.7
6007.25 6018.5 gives 2.0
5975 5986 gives 2.7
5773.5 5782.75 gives -0.3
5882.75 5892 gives 2.6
